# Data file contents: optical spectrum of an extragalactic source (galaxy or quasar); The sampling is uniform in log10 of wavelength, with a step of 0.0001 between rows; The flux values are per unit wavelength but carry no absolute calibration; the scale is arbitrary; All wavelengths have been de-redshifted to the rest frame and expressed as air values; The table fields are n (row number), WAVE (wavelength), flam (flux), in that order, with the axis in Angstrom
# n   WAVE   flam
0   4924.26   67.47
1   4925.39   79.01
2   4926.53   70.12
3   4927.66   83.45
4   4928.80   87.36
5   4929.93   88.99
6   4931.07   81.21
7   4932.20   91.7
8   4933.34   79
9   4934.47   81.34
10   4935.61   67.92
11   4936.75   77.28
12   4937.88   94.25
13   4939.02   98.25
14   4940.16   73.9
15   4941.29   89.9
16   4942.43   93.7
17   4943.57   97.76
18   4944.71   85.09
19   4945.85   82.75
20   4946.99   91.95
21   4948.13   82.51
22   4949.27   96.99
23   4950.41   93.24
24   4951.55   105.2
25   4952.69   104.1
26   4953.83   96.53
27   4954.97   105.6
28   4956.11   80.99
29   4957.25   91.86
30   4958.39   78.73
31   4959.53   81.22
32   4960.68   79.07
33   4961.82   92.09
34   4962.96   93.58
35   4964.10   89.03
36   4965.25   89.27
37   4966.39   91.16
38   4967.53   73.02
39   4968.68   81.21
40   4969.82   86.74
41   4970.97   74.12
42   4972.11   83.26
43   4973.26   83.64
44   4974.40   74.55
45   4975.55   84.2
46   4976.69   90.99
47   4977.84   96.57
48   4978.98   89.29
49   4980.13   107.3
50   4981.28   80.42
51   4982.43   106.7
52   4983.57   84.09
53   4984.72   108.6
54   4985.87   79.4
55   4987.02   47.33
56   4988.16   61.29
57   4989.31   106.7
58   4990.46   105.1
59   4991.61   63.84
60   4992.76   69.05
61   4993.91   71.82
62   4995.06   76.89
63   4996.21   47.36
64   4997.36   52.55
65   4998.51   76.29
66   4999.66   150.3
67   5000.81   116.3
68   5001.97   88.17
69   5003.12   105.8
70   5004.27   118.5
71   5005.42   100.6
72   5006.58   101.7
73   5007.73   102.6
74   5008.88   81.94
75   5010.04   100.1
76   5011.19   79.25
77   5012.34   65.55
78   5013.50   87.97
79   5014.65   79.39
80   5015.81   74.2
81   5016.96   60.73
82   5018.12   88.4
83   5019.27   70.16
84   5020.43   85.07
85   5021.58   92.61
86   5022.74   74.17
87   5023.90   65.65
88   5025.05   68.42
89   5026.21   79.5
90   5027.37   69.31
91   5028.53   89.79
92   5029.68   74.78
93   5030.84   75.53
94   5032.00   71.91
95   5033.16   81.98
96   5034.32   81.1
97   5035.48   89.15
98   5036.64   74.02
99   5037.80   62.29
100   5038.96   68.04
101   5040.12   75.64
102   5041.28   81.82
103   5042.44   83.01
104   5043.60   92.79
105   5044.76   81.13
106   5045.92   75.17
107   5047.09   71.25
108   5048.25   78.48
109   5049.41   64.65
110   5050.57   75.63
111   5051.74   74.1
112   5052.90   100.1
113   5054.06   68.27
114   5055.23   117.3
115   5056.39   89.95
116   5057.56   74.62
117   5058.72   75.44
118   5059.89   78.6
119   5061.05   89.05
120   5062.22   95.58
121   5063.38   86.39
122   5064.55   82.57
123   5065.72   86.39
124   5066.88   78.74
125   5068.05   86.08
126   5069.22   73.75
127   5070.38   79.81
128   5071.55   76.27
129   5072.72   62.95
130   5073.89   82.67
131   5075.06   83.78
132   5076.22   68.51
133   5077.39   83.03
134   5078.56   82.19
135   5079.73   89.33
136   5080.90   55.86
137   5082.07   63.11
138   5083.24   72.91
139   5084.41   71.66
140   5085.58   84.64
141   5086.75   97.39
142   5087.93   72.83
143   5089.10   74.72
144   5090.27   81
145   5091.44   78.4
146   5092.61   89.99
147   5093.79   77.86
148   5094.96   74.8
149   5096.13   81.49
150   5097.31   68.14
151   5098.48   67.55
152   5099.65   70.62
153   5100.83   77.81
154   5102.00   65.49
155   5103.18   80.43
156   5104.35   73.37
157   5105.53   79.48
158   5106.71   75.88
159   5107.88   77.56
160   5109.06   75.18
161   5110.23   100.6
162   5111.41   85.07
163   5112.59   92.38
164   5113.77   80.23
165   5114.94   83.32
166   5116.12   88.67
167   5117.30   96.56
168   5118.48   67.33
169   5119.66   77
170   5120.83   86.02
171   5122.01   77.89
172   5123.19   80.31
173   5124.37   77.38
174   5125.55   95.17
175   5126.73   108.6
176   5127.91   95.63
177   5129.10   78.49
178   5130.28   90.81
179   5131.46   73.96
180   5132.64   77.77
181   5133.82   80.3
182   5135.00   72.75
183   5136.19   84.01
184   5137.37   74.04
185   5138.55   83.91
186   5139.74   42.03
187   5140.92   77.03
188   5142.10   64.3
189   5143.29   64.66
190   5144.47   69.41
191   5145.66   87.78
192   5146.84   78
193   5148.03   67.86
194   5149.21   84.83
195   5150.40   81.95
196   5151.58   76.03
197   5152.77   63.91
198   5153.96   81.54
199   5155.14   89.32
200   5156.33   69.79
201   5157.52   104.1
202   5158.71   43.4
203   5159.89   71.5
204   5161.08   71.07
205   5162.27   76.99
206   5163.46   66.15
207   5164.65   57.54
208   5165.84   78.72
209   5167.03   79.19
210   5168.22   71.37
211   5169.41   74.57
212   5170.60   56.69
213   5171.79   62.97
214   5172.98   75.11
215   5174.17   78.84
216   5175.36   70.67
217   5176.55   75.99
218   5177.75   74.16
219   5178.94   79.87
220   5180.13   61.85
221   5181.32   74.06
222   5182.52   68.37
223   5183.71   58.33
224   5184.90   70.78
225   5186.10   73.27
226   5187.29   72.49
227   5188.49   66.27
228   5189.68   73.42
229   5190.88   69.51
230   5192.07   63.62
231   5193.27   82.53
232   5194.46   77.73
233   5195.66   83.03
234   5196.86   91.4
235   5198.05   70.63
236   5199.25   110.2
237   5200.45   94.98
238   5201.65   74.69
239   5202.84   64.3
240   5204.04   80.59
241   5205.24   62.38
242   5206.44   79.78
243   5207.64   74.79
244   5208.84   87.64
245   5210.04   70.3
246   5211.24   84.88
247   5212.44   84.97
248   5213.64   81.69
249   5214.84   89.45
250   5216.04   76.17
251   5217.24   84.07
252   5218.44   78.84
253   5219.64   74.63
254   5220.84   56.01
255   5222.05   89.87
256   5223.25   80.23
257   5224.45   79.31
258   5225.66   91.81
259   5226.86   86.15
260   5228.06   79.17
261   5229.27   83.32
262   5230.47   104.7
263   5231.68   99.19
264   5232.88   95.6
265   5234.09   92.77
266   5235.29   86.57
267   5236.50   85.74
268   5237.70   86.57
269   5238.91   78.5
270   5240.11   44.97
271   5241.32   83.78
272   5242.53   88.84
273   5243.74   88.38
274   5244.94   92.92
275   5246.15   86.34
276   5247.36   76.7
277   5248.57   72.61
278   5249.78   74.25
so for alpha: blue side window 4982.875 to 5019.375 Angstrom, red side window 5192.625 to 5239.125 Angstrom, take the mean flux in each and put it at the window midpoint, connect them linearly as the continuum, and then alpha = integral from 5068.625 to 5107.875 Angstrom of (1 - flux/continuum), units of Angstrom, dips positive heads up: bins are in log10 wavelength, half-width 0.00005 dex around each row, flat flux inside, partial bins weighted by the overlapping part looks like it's 3.75 Angstrom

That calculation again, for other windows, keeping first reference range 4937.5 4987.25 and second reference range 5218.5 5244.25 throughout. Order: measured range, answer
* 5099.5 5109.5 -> 1.24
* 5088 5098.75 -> 1.12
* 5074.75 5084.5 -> 1.36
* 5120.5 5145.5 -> 1.91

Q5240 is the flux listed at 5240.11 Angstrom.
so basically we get 44.97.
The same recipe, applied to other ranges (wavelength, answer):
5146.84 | 78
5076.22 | 68.51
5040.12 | 75.64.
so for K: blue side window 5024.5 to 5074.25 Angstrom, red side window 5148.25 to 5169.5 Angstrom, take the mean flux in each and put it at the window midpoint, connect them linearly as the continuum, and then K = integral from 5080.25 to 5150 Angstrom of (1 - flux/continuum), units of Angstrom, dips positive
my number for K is -1.87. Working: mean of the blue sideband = 79.6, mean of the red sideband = 74.4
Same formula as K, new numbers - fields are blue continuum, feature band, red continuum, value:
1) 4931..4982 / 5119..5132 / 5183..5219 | -0.8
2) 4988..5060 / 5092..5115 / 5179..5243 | 0.6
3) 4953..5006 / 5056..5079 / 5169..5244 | 0.9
